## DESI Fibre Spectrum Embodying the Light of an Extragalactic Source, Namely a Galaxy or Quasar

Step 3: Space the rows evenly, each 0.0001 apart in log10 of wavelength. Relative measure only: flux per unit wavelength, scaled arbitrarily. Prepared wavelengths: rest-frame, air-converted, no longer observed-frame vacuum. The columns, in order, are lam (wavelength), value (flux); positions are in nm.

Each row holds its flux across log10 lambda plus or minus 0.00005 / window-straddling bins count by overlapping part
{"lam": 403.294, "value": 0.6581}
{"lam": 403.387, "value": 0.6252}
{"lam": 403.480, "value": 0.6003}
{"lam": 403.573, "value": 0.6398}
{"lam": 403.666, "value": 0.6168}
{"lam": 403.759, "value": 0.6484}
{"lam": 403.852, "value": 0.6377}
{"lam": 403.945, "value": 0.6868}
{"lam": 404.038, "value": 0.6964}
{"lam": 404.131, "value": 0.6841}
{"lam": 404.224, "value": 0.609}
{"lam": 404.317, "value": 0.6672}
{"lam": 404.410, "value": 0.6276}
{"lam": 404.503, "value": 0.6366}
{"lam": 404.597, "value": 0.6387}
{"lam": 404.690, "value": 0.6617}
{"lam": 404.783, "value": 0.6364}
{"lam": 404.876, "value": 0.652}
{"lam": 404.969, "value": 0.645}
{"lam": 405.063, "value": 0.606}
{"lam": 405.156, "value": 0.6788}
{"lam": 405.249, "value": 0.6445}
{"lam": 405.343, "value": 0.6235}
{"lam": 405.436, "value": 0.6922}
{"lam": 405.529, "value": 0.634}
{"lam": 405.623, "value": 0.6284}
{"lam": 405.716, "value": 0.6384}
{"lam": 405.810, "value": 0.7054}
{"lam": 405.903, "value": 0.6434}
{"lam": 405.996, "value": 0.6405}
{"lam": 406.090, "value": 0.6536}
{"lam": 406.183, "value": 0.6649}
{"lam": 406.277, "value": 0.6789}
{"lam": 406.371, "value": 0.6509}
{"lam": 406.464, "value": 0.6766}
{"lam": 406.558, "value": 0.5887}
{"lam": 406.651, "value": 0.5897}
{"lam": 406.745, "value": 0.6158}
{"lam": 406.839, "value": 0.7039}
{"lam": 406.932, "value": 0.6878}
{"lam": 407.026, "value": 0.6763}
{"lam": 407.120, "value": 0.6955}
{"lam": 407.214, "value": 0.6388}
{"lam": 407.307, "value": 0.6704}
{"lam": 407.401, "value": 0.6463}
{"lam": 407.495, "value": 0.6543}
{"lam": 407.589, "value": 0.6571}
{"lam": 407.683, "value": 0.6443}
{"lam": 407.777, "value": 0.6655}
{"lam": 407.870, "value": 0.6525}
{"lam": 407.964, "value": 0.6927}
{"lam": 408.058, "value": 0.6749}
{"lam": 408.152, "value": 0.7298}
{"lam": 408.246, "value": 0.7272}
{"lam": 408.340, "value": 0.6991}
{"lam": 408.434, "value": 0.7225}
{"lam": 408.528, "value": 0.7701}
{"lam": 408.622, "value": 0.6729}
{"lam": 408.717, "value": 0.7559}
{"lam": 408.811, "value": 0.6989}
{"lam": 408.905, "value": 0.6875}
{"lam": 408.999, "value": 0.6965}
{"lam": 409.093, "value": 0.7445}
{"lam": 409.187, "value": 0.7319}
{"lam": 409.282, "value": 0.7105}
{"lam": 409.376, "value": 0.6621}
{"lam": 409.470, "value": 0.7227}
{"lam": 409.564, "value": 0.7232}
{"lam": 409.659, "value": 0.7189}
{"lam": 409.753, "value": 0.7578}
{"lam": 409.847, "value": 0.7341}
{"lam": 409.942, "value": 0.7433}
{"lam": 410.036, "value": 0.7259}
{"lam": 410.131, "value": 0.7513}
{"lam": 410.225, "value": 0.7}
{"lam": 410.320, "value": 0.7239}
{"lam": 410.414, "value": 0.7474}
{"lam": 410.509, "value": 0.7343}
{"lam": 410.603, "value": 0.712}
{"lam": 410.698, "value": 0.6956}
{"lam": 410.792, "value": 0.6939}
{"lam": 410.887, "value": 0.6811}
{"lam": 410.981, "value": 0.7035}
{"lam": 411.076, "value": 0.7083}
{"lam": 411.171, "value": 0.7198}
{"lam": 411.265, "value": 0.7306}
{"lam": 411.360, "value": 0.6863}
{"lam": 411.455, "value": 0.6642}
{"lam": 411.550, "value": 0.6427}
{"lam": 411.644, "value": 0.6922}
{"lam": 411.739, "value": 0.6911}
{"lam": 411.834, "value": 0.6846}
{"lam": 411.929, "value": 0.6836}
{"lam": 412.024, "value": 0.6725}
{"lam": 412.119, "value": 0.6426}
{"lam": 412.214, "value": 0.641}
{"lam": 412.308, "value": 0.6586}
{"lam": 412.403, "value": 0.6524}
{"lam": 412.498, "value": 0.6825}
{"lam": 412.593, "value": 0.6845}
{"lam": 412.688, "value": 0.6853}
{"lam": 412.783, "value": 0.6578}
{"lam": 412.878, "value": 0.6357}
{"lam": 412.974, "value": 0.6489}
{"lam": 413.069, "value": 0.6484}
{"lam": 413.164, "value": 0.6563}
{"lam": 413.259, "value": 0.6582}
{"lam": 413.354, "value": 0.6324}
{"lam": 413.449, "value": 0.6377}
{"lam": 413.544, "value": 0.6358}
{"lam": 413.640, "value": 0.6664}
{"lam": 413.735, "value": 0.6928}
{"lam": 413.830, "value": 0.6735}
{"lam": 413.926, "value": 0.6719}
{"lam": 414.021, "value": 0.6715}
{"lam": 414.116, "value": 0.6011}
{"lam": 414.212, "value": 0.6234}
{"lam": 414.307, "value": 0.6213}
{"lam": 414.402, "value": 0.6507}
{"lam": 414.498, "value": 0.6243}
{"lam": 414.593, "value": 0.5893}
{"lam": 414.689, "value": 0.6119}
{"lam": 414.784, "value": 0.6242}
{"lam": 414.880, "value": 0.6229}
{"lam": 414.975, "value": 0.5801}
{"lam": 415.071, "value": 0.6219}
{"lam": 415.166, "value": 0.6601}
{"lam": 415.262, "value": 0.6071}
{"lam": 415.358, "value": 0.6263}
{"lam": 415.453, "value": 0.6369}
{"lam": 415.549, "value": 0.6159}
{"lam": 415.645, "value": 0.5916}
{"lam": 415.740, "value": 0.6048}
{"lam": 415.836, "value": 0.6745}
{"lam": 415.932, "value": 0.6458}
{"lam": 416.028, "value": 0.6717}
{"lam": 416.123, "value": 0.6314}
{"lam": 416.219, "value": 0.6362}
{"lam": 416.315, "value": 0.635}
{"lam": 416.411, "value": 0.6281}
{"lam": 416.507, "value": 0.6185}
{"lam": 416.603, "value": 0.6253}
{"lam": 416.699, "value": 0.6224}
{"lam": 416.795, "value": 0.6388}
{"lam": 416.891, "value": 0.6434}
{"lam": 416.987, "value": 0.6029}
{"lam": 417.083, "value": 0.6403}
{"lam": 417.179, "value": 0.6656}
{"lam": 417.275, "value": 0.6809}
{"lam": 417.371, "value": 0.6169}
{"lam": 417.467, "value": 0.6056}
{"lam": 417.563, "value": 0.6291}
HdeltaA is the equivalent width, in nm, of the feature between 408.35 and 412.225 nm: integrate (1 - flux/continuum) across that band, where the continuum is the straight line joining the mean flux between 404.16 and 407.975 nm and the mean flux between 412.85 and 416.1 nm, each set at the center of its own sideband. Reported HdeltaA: -0.38 nm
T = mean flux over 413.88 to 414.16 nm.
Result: 0.65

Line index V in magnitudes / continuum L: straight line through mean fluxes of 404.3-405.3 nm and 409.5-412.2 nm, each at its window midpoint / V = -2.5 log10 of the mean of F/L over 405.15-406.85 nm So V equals 0.01 mag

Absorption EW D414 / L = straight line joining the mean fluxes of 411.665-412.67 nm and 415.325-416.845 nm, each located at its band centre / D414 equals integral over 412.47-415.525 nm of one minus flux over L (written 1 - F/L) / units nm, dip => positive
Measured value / 0.05 nm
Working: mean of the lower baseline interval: 0.67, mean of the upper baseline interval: 0.632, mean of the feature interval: 0.641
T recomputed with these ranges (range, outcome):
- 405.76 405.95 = 0.675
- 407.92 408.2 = 0.699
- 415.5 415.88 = 0.621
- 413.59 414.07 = 0.674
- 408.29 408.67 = 0.715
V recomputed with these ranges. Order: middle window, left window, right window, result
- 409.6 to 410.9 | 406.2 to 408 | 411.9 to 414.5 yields -0.11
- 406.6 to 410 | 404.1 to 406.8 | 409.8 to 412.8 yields -0.04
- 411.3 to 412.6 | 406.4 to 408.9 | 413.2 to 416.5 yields -0.03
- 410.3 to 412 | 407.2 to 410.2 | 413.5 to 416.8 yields -0.04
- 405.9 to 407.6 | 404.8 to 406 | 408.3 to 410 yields 0.03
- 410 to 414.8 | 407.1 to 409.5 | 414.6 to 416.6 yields -0.02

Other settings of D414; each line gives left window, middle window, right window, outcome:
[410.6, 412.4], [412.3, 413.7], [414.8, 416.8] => 0.02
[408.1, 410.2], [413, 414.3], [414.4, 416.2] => 0.00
